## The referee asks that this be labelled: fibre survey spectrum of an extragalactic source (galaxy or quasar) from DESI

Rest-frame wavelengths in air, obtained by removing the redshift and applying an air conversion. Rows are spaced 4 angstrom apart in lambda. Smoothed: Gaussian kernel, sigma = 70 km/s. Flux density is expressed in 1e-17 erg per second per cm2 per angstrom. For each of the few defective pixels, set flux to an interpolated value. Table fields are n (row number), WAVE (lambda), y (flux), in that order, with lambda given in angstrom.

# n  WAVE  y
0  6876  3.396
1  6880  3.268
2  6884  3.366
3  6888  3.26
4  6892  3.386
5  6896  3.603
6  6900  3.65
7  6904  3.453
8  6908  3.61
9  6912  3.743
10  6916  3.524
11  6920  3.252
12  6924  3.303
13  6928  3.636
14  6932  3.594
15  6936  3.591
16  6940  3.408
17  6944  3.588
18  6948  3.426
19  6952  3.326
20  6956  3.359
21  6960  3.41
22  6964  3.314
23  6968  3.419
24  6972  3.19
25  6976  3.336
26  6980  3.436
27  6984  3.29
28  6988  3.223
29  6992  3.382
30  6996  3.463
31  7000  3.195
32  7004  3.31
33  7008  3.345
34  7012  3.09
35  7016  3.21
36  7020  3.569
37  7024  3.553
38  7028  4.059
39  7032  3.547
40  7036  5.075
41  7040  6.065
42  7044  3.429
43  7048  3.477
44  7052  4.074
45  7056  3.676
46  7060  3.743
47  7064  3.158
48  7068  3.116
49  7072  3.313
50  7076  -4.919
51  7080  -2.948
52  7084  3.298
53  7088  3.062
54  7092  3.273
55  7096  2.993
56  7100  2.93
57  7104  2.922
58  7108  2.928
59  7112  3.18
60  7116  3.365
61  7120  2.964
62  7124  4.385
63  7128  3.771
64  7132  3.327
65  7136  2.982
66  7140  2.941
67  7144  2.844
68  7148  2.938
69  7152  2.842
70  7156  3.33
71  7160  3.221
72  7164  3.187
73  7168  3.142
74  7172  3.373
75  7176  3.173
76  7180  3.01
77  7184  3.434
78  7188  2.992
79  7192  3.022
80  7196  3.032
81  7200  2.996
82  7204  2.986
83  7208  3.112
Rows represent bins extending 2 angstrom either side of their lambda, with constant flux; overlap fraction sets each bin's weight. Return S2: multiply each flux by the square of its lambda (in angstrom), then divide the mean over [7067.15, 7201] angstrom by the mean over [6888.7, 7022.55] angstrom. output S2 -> 0.8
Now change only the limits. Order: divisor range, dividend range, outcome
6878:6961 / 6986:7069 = 1.09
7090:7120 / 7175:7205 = 1.03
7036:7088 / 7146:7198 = 1.25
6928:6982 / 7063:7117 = 0.63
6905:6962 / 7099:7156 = 0.96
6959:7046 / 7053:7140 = 0.75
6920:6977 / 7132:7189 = 0.97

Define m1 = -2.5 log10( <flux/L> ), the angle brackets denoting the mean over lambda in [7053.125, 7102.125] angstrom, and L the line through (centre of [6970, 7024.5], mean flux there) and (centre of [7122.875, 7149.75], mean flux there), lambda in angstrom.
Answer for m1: 0.49 mag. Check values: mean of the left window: 3.32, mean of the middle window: 2.1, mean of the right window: 3.28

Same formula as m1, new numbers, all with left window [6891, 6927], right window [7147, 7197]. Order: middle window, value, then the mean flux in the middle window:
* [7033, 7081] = 0.21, 2.74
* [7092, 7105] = 0.08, 3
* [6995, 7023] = 0.02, 3.31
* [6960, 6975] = 0.03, 3.32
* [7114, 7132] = -0.12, 3.59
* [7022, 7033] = -0.12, 3.74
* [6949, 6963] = 0.02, 3.37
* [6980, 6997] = 0.02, 3.34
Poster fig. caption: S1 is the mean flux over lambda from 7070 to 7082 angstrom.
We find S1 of -1.52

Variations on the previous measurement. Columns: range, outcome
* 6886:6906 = 3.47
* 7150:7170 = 3.14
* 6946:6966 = 3.37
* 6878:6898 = 3.38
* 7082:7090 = 3.18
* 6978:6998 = 3.36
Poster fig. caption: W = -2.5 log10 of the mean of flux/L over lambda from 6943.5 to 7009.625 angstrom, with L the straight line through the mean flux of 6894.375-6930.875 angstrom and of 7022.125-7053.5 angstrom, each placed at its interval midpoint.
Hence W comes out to 0.15 mag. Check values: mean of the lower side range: 3.53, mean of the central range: 3.35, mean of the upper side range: 4.16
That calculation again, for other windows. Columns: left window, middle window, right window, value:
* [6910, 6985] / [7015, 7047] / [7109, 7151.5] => -0.21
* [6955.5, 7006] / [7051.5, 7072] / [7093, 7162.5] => -0.08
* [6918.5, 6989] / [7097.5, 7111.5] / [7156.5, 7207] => 0.09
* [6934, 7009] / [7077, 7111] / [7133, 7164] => 0.42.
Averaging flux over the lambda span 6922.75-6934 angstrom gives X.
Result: 3.52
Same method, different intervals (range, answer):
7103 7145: 3.25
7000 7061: 3.8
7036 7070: 3.91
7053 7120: 2.36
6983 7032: 3.4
